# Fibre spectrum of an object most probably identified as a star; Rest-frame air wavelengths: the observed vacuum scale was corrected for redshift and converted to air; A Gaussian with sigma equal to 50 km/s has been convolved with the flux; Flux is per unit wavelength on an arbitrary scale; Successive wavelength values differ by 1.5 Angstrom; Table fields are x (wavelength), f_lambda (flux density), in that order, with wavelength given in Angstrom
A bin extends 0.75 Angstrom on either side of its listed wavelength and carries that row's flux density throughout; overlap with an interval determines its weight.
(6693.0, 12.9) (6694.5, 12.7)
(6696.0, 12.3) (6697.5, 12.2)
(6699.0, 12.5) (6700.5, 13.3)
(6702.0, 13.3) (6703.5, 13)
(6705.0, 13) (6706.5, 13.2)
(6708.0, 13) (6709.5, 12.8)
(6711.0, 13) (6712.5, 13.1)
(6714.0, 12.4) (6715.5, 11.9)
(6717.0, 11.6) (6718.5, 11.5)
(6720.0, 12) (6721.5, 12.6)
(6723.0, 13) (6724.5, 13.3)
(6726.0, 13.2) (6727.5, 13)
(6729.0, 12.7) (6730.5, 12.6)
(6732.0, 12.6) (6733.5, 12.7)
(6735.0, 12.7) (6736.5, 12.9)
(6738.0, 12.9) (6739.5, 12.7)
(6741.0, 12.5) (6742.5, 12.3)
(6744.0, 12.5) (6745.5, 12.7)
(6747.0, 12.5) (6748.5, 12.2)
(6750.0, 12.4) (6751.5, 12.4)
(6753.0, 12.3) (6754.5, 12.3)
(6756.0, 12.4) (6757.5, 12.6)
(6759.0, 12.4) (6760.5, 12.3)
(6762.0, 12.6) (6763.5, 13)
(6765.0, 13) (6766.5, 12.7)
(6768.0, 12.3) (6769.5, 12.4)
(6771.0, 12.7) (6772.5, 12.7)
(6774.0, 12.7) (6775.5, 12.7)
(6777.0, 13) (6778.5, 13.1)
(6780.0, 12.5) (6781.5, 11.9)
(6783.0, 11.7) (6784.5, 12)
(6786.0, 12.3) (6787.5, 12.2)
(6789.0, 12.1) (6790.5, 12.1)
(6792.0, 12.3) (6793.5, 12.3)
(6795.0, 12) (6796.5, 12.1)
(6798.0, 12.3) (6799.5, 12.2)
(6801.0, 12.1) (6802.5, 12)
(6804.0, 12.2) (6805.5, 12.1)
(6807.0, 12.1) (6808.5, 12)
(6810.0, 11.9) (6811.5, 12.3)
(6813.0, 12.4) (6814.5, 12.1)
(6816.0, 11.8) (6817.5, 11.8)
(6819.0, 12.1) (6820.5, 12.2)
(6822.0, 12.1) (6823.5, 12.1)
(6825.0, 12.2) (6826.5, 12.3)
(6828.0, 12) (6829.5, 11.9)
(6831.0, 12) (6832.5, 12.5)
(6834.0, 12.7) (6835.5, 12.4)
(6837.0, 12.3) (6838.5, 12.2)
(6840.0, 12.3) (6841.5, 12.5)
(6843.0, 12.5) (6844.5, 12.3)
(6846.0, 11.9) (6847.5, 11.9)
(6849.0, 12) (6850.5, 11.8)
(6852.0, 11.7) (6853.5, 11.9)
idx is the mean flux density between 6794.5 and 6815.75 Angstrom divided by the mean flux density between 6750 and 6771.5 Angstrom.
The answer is 0.97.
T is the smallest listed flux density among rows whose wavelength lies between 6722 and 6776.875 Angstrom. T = 12.2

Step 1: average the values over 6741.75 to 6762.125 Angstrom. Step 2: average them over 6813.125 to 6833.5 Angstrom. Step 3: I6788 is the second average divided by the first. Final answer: 0.97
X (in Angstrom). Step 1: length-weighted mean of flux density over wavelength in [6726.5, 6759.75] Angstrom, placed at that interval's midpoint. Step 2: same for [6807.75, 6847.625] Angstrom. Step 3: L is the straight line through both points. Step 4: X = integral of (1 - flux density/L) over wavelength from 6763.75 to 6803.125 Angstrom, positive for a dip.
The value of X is 0.0 Angstrom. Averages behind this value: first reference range 12.6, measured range 12.4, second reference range 12.2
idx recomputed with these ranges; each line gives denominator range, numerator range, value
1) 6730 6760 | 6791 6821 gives 0.97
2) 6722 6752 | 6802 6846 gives 0.96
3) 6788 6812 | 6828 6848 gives 1.01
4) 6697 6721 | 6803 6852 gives 0.96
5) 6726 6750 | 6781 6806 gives 0.96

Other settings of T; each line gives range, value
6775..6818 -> 11.7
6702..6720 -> 11.5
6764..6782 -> 11.9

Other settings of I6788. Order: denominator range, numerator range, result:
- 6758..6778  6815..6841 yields 0.96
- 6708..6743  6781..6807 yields 0.96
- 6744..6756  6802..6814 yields 0.98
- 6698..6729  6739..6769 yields 0.98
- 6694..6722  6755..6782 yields 1.00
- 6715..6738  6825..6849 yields 0.97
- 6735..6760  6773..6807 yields 0.98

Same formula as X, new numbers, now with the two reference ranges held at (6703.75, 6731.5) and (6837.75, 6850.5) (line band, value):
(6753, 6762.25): 0.1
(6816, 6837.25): 0.1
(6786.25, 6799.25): 0.2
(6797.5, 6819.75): 0.4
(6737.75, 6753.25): 0.1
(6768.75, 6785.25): -0.1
